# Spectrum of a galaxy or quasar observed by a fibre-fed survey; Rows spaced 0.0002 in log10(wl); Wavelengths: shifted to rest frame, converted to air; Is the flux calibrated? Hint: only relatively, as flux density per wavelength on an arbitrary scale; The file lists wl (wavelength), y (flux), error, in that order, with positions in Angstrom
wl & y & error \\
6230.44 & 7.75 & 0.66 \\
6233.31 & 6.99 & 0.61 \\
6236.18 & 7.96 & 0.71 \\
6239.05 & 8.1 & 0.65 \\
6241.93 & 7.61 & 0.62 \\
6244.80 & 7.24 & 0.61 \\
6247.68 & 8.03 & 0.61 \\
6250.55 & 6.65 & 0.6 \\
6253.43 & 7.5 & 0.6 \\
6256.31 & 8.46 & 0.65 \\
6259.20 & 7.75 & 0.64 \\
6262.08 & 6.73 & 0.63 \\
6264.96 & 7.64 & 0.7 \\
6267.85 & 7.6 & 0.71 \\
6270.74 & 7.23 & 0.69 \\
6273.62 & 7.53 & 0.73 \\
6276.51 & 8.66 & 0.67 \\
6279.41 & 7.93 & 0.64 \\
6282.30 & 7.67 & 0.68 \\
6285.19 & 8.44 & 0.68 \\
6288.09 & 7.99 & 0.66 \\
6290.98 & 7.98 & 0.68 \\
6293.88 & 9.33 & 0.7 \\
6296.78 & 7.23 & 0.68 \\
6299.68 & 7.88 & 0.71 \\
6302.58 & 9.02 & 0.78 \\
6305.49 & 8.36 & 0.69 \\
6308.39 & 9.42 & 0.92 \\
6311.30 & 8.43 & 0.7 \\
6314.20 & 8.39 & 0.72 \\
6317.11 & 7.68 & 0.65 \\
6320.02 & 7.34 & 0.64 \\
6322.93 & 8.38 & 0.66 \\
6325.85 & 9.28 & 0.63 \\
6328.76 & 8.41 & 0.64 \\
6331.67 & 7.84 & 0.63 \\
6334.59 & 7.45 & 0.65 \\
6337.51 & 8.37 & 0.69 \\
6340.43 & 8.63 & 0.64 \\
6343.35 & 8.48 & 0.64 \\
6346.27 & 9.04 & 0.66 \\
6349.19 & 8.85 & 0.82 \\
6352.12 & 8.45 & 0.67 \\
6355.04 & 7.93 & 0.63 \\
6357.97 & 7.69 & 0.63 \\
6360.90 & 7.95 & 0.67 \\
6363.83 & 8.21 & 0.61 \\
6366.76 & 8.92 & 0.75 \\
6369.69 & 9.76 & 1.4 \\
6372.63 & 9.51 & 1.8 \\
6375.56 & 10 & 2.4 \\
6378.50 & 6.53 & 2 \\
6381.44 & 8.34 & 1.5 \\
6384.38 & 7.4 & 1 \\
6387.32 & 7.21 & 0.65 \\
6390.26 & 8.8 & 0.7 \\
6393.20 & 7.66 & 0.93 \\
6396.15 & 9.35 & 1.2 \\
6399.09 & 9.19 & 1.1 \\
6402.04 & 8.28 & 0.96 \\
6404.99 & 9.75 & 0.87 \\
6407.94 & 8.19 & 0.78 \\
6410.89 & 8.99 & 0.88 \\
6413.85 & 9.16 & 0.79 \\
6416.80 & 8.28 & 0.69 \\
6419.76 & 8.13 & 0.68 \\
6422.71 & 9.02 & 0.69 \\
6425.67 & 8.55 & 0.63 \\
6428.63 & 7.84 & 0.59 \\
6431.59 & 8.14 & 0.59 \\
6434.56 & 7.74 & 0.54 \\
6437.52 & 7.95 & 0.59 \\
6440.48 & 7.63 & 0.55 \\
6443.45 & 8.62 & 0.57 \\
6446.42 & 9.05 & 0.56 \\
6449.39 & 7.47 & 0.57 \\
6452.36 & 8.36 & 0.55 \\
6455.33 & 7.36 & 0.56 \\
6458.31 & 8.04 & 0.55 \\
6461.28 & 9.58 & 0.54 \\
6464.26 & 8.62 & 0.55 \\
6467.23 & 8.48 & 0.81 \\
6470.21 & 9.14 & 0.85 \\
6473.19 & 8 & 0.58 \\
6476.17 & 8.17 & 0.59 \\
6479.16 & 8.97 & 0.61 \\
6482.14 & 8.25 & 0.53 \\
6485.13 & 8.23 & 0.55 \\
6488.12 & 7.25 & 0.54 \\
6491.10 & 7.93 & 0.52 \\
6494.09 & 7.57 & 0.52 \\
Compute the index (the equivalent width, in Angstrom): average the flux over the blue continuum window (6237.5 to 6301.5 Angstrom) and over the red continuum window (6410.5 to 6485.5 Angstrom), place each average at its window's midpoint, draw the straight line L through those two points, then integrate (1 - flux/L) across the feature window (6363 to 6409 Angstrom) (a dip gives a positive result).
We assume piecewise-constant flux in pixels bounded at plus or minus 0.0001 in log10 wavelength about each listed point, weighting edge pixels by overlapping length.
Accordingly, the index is -2.3 Angstrom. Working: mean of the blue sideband 7.79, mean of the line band 8.58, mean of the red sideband 8.37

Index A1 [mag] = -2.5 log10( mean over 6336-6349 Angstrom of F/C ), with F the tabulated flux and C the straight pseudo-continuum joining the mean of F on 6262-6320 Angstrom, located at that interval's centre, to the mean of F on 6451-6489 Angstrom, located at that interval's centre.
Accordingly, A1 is -0.06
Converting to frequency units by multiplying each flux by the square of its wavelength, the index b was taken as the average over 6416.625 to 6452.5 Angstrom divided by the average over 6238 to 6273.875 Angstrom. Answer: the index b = 1.15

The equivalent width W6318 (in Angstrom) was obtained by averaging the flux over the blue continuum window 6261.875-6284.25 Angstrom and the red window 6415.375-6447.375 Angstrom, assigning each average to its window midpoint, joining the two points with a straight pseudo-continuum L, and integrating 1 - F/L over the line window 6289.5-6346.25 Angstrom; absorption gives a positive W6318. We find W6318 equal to -3.4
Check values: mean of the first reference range 7.69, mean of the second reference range 8.25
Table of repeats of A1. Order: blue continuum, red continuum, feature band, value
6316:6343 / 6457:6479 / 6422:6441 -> 0.05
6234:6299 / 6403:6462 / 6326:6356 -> -0.05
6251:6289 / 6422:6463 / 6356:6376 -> -0.10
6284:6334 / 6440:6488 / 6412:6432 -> -0.02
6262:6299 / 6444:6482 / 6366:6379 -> -0.12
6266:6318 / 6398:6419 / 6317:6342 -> 0.02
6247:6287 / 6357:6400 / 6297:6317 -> -0.06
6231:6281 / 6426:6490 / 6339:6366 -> -0.06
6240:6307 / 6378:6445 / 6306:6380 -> -0.05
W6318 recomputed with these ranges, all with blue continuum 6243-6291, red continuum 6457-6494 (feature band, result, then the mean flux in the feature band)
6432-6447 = 0.2 Angstrom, 8.14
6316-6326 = -0.2 Angstrom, 8.04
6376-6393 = 0.6 Angstrom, 7.8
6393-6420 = -2.1 Angstrom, 8.77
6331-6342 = -0.2 Angstrom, 8.09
